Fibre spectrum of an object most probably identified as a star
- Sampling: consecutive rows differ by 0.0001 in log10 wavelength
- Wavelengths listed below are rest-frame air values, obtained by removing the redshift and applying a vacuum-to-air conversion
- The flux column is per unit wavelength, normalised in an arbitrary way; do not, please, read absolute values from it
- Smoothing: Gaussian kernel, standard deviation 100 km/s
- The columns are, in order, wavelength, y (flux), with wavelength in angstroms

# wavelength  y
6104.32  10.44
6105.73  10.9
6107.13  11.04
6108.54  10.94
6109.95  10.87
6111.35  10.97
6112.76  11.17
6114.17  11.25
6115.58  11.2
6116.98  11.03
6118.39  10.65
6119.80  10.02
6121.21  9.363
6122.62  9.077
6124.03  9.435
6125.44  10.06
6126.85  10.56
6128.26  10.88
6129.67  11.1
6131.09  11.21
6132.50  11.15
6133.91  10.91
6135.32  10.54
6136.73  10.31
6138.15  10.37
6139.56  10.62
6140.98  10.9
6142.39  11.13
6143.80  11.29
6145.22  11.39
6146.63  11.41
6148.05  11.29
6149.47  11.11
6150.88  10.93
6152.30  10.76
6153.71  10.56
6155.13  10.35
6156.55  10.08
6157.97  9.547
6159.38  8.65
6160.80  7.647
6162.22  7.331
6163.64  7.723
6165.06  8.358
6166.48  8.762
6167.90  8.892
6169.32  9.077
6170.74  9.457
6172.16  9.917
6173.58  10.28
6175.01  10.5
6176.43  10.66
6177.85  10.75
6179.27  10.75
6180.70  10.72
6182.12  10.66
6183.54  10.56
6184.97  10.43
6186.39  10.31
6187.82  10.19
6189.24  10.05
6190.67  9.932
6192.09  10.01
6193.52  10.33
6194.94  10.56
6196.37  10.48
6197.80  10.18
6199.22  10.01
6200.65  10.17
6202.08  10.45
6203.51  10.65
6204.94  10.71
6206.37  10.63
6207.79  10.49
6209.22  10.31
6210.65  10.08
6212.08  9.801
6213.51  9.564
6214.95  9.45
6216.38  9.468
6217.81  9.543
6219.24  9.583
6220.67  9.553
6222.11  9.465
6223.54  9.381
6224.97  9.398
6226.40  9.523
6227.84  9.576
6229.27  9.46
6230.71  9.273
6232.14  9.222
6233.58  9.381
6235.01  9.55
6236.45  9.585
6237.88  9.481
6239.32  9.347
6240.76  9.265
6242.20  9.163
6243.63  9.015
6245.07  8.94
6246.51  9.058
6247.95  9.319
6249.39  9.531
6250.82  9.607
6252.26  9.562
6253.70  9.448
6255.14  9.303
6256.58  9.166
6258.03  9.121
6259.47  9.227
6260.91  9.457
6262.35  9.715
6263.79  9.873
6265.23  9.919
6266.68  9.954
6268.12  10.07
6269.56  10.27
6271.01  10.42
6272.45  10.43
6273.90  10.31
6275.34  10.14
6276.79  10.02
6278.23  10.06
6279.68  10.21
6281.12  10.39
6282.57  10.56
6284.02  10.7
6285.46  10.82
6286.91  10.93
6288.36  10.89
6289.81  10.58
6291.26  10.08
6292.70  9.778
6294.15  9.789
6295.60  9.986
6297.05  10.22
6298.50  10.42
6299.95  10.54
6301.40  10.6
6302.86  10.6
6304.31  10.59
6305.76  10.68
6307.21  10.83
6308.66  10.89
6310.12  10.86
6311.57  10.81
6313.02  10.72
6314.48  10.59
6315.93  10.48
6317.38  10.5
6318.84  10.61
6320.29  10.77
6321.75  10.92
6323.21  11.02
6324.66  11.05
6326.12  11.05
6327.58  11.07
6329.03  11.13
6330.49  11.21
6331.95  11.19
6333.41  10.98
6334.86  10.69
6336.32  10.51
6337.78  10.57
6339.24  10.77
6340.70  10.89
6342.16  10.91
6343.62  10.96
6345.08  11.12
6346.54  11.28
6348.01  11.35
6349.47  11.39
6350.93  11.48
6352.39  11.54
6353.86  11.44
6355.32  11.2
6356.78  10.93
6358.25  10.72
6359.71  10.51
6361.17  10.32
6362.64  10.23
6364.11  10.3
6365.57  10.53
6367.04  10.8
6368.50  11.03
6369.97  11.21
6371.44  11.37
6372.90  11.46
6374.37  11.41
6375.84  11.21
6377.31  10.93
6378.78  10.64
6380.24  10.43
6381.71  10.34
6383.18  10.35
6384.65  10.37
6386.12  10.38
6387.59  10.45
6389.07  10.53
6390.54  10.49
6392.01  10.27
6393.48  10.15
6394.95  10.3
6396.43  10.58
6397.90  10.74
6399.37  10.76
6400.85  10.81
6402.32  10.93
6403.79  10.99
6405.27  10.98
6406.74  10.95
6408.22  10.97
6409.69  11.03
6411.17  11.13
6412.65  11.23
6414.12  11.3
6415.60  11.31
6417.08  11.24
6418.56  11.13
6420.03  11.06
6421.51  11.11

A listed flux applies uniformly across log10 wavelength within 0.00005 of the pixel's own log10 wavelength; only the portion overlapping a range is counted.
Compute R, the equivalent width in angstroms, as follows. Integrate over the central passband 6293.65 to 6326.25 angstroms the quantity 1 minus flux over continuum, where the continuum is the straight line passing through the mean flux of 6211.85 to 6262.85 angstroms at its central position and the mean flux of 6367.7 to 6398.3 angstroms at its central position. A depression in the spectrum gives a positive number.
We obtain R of -1.9 angstroms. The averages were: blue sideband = 9.4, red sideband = 10.7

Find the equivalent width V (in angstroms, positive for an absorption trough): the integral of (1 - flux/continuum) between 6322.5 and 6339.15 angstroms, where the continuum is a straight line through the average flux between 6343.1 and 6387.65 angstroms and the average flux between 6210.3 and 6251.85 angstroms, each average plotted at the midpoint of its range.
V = -0.7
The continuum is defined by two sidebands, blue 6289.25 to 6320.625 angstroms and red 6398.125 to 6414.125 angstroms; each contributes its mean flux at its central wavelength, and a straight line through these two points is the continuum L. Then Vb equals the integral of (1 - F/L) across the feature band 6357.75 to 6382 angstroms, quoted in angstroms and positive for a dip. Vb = 0.0 angstroms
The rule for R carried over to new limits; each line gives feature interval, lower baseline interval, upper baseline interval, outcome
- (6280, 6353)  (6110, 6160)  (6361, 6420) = -0.1 angstroms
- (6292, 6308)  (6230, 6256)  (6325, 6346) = -0.1 angstroms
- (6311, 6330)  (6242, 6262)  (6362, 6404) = -1.5 angstroms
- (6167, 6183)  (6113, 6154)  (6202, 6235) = 0.2 angstroms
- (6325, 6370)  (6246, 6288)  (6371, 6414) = -2.0 angstroms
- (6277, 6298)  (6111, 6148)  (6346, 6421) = 0.9 angstroms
